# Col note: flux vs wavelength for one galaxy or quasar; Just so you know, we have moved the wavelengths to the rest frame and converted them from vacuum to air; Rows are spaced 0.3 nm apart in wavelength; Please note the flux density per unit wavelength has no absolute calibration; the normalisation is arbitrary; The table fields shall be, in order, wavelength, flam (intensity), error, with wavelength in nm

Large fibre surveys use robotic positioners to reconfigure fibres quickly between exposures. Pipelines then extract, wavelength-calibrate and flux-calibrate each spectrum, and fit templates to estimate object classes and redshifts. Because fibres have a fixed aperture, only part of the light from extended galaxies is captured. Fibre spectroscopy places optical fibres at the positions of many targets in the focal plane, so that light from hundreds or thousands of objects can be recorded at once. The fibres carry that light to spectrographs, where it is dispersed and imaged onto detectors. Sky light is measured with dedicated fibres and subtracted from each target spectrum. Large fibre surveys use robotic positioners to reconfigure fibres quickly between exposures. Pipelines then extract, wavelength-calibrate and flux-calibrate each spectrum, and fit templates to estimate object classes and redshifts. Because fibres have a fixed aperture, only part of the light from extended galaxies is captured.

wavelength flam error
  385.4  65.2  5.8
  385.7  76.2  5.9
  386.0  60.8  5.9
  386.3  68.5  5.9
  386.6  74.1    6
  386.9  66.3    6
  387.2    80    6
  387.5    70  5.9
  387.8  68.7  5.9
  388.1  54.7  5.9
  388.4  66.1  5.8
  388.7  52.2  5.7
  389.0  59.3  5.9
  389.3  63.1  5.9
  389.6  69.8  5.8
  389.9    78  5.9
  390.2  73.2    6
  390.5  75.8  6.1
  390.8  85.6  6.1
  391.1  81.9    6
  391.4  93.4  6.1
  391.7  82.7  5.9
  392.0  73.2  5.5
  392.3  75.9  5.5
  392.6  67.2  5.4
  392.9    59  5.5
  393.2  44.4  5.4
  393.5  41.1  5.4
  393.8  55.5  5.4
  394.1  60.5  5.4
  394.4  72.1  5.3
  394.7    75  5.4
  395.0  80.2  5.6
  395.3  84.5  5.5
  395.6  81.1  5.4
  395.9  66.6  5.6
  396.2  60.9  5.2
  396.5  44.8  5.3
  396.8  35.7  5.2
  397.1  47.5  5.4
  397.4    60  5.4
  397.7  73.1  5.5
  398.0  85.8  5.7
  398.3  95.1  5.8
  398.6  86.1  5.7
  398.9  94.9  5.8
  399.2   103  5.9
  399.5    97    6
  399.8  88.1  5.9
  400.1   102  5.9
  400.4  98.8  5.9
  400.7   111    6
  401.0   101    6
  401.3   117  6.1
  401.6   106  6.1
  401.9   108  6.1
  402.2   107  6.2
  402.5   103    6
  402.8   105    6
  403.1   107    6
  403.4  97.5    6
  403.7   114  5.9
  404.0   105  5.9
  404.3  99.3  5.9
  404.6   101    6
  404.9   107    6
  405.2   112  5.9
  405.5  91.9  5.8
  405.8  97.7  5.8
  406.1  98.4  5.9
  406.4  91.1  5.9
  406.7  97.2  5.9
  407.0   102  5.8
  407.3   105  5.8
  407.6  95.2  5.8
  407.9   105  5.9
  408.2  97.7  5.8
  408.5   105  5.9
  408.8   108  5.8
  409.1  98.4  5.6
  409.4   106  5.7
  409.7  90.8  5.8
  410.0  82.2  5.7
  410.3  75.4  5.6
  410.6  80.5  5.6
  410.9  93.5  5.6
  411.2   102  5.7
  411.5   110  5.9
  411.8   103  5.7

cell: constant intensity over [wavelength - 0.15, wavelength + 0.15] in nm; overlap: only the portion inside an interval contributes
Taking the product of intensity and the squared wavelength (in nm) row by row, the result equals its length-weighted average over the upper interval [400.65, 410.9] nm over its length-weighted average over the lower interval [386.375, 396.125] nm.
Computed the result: 1.6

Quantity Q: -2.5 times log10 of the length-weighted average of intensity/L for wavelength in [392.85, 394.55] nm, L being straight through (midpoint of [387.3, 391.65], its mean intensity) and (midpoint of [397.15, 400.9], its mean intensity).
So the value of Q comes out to 0.40 mag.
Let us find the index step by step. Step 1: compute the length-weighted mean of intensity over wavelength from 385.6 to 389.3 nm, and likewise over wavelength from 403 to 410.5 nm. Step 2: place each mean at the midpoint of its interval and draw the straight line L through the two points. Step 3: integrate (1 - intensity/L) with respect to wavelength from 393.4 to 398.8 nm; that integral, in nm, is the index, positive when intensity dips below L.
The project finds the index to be 0.911 nm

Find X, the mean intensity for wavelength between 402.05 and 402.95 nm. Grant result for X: 105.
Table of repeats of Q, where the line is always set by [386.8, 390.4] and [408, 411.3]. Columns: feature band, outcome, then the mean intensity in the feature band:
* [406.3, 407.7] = -0.085 mag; 98.5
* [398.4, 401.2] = -0.201 mag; 98.3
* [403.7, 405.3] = -0.200 mag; 105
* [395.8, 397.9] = 0.357 mag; 56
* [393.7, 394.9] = 0.118 mag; 66.8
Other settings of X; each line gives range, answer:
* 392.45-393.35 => 56.9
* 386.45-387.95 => 71.8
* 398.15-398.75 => 90.6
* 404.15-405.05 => 102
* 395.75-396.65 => 57.4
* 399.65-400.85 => 100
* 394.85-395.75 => 81.9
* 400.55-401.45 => 110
